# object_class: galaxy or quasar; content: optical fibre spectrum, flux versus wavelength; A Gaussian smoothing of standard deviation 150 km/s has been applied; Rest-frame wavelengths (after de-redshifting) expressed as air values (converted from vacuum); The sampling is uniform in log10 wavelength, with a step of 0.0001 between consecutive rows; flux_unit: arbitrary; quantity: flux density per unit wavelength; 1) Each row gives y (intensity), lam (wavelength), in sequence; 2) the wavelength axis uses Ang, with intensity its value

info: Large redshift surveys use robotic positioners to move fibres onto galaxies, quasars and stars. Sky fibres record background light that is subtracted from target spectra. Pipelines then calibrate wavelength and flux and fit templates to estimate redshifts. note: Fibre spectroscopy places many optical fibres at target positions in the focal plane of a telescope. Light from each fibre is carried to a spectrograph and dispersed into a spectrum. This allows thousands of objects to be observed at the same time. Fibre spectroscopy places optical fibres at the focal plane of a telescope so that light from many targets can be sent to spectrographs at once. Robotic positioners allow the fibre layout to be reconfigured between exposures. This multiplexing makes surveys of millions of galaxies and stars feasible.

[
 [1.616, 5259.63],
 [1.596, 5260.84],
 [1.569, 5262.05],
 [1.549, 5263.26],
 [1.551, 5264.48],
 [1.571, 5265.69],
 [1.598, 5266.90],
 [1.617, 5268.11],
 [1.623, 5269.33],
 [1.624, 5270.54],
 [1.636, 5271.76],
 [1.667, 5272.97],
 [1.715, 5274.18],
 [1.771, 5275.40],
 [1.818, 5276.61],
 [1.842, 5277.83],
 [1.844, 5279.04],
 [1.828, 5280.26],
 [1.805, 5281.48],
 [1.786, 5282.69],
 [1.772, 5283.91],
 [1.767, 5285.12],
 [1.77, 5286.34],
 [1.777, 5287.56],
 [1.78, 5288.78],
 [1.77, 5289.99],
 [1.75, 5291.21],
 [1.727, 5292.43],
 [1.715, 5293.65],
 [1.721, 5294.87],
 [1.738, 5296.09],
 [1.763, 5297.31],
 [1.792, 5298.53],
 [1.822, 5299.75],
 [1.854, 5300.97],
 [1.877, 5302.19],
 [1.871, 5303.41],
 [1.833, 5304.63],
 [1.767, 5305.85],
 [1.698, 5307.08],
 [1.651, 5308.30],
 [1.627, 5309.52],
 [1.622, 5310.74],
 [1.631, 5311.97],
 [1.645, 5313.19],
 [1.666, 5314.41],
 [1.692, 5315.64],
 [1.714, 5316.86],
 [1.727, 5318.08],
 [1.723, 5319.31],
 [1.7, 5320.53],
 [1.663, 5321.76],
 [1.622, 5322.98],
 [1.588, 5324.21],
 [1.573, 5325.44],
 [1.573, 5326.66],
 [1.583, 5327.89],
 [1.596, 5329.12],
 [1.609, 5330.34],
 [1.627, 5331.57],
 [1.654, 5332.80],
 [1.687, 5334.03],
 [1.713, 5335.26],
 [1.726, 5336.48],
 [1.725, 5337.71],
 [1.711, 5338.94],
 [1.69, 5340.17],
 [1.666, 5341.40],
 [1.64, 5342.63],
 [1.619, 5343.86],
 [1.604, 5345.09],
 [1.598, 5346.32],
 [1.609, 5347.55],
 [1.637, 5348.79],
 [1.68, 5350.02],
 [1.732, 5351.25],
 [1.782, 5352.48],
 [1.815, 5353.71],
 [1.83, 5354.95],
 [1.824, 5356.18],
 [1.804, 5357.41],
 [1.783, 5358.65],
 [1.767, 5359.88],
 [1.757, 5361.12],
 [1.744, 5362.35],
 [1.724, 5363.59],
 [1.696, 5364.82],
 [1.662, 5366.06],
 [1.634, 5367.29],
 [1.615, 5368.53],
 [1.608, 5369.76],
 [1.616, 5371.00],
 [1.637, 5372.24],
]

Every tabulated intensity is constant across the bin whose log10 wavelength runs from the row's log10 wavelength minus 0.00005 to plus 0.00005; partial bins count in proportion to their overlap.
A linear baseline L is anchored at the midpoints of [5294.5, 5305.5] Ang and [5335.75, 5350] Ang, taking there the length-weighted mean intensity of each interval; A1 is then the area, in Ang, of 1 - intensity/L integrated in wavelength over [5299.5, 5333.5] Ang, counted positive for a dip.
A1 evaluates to 1.31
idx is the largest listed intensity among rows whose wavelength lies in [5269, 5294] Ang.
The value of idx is 1.844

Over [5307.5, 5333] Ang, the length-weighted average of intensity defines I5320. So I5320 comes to 1.64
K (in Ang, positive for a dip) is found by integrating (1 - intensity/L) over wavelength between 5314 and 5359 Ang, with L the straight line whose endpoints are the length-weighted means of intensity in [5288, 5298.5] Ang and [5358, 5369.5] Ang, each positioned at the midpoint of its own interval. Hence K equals 1.1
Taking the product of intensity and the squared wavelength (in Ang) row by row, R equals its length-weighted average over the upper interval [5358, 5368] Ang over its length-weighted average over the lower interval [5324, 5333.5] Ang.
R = 1.1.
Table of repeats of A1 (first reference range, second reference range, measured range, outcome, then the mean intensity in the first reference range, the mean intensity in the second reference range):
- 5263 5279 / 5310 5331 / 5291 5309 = -1.3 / 1.67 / 1.64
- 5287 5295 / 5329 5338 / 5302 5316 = 0.0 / 1.75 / 1.67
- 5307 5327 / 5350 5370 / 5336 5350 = 0.4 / 1.65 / 1.74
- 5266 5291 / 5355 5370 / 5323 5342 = 0.9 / 1.74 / 1.73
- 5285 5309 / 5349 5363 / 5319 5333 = 1.2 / 1.77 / 1.77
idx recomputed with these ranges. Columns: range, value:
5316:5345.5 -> 1.727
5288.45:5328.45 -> 1.877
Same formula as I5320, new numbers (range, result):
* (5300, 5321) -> 1.73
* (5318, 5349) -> 1.65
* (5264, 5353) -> 1.7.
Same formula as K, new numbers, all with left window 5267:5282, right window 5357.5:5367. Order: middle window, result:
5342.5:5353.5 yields 0.4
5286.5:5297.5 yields -0.1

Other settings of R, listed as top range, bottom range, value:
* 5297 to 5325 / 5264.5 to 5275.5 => 1.07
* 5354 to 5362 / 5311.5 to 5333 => 1.11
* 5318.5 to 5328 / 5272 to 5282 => 0.93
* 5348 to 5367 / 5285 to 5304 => 1.00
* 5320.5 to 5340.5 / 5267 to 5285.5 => 0.97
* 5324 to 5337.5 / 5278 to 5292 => 0.93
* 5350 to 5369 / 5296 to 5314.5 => 1.02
